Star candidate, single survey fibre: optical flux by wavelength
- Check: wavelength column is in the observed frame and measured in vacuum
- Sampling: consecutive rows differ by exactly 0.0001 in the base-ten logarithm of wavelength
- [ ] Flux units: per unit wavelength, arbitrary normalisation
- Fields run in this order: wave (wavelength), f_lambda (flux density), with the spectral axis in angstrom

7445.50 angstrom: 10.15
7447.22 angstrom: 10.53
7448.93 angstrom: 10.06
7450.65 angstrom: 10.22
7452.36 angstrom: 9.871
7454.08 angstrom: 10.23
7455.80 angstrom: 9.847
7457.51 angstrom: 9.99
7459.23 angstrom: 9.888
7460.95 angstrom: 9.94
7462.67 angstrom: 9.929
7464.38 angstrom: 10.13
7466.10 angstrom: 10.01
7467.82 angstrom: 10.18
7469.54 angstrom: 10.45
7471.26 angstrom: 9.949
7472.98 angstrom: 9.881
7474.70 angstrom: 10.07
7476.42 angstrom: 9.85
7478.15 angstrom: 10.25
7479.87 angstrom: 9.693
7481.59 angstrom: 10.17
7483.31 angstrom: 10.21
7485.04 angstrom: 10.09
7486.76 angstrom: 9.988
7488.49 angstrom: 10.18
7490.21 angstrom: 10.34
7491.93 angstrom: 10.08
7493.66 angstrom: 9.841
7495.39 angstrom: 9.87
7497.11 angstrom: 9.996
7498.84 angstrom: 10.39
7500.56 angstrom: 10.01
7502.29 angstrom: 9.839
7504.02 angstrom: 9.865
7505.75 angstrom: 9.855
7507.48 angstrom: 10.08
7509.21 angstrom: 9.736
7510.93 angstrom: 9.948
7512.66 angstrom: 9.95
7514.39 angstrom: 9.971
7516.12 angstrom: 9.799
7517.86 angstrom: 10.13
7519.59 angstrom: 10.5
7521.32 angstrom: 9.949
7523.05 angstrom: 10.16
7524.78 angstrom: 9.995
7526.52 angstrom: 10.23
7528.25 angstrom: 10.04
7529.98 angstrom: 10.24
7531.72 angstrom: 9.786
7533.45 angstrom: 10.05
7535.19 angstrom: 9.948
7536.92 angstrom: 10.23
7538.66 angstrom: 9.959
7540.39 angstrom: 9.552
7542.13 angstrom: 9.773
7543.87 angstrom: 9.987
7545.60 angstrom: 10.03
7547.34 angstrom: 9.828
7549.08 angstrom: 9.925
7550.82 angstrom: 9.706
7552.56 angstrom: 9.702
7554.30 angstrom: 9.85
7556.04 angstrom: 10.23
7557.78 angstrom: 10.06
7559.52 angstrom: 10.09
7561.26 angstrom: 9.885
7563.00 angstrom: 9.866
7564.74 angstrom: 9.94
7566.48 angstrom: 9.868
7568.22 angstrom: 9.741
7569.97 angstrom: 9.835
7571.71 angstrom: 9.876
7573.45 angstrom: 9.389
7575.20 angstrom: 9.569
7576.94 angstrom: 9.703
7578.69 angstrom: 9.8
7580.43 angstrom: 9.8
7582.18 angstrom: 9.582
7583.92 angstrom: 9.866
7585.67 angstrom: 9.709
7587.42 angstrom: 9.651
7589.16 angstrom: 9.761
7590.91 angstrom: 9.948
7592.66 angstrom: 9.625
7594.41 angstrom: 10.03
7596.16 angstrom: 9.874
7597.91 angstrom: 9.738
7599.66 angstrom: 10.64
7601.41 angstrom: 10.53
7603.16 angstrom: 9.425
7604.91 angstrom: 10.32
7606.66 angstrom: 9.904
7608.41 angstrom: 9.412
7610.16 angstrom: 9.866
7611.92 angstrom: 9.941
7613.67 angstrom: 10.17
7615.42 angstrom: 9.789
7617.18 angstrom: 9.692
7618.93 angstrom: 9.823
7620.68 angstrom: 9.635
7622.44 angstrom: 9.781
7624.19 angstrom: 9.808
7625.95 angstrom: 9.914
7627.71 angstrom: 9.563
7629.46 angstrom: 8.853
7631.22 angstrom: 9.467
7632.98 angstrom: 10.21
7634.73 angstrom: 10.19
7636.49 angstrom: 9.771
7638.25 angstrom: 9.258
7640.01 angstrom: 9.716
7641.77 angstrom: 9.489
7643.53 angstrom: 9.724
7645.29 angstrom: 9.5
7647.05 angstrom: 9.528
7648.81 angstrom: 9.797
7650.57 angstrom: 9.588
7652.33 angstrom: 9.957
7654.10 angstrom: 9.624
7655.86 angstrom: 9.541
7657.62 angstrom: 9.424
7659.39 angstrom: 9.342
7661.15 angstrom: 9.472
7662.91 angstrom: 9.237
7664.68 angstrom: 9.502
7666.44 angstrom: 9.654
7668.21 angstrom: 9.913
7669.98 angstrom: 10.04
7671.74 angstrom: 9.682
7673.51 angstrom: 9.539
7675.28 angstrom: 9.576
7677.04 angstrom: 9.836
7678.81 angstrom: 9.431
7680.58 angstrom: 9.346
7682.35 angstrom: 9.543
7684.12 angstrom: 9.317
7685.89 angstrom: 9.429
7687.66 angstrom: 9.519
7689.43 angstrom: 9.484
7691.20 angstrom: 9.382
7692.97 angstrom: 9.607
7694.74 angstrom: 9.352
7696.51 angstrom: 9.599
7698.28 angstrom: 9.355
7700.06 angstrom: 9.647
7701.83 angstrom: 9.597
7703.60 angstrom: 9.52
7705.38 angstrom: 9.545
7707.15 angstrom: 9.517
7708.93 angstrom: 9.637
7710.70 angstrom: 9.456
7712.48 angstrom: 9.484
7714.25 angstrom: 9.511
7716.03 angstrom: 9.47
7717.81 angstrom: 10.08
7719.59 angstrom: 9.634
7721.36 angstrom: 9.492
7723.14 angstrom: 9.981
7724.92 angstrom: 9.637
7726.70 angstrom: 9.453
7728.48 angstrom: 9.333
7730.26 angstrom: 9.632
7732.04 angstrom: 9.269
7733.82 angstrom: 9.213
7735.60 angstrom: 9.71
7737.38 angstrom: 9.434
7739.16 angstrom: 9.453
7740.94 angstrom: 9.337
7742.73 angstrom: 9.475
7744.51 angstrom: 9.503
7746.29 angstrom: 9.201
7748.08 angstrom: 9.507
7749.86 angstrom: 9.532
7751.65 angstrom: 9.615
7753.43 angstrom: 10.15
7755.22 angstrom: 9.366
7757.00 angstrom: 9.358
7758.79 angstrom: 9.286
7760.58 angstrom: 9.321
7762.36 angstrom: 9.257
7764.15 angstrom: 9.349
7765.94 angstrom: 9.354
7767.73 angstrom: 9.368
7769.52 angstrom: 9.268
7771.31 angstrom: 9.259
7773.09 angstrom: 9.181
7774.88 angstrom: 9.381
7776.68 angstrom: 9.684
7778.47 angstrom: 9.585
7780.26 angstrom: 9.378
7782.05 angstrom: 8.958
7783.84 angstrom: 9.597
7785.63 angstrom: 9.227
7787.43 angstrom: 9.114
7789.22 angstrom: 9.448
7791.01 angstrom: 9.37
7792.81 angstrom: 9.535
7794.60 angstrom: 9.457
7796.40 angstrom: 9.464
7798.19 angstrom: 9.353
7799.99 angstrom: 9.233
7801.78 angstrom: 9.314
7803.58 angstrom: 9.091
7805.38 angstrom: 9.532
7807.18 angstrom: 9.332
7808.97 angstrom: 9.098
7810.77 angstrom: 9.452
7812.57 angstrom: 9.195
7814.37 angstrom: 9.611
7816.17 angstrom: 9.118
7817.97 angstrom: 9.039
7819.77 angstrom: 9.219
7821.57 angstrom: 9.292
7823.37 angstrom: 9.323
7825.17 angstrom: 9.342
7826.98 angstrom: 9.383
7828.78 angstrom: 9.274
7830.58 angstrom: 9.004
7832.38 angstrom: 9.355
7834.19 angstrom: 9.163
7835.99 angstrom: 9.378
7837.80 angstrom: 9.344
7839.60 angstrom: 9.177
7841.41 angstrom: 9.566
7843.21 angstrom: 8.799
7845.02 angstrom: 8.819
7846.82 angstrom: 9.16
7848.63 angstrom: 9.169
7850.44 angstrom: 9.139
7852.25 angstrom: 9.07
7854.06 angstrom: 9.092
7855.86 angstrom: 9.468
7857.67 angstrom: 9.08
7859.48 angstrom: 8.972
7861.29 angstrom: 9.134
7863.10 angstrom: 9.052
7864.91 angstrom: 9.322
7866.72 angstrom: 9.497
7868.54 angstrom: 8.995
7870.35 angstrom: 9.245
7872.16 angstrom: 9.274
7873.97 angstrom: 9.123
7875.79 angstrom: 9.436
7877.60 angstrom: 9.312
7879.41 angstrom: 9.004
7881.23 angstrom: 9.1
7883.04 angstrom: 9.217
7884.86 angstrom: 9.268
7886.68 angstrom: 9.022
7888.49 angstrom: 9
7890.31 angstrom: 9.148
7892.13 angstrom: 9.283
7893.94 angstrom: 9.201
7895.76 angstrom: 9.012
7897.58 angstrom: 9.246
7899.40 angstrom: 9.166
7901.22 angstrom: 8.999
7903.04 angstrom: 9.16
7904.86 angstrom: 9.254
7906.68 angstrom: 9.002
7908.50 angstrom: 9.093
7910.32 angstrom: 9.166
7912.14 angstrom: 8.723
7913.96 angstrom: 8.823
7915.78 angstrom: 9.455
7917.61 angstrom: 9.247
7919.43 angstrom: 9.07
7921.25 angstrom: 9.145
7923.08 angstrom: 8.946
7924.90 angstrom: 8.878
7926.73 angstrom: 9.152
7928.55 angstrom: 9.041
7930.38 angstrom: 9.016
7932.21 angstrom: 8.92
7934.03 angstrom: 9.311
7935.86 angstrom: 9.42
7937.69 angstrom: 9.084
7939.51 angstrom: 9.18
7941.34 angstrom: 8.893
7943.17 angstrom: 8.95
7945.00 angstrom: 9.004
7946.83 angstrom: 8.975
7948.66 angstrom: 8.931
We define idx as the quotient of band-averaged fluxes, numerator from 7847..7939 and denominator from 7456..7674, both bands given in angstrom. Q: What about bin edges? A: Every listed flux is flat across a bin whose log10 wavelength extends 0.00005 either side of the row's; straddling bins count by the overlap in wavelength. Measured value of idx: 0.93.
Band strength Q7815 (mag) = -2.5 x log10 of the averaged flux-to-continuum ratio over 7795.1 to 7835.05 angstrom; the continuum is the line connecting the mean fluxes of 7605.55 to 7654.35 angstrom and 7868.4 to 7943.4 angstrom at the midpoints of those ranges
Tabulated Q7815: 0.00 mag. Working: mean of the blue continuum 9.72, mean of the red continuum 9.12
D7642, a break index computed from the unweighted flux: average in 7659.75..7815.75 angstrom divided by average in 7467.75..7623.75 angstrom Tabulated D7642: 0.95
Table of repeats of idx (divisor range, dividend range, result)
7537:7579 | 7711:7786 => 0.96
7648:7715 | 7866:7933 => 0.96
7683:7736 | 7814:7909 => 0.96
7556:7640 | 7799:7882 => 0.94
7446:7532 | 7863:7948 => 0.91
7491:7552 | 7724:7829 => 0.94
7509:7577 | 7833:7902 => 0.92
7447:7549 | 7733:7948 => 0.92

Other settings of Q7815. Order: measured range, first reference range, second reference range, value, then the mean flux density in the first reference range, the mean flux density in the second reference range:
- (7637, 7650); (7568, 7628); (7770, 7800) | 0.01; 9.82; 9.37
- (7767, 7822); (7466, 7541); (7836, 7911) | 0.00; 10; 9.16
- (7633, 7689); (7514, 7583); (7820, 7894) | 0.01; 9.91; 9.2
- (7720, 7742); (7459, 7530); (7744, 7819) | 0.00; 10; 9.37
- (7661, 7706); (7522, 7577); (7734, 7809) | 0.01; 9.91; 9.39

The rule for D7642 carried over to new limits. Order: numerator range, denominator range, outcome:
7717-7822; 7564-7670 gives 0.97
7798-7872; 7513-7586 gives 0.93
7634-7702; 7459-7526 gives 0.95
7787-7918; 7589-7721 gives 0.95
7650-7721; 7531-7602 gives 0.97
